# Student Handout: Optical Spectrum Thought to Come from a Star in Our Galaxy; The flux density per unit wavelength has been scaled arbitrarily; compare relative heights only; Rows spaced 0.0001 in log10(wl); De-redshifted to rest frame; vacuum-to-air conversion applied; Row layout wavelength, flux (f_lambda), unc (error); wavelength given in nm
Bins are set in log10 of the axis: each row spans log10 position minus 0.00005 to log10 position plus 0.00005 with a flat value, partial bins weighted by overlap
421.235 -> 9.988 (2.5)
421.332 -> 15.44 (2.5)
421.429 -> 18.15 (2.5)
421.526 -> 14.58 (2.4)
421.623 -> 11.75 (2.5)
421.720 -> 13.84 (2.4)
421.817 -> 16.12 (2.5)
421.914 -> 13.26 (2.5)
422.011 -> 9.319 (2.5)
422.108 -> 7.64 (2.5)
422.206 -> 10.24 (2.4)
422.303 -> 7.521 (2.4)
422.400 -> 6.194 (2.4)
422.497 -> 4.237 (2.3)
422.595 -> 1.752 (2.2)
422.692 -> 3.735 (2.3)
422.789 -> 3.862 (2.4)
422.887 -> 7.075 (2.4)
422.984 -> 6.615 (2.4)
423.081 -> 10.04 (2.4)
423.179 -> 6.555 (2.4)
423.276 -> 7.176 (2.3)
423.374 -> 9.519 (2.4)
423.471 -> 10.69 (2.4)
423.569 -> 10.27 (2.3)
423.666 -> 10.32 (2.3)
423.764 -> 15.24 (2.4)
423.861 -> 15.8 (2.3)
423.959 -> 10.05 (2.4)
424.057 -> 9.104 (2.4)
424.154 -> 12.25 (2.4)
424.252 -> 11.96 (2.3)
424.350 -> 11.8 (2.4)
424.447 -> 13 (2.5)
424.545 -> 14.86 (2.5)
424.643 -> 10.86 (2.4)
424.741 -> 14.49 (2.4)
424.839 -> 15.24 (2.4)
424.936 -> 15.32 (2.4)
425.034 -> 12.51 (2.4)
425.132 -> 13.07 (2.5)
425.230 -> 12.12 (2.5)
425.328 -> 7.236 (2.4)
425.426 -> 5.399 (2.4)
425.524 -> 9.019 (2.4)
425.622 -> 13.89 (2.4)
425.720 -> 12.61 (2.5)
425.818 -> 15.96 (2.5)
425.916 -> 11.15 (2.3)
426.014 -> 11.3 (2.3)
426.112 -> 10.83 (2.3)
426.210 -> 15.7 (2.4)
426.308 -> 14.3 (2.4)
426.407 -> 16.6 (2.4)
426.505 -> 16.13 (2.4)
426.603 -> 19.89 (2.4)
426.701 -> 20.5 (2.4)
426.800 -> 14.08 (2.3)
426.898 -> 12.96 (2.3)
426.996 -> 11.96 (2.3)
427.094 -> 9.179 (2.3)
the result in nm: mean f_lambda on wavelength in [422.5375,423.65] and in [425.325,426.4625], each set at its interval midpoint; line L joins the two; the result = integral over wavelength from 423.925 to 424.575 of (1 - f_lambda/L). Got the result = -0.18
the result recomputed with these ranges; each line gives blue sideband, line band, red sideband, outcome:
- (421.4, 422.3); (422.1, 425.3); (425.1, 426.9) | 0.70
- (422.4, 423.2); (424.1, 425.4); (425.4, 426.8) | -0.27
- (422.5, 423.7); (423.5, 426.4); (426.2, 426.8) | -0.06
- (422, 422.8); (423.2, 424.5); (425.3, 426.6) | -0.37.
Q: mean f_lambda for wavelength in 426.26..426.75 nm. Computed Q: 17.5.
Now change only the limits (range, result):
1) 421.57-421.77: 12.9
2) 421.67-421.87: 14.9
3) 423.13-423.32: 6.86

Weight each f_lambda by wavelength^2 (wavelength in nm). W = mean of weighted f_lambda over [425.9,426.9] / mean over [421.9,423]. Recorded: 2.33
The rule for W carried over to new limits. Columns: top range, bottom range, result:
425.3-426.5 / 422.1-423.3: 1.97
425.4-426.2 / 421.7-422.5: 1.19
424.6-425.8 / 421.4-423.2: 1.34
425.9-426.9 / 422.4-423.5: 2.40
